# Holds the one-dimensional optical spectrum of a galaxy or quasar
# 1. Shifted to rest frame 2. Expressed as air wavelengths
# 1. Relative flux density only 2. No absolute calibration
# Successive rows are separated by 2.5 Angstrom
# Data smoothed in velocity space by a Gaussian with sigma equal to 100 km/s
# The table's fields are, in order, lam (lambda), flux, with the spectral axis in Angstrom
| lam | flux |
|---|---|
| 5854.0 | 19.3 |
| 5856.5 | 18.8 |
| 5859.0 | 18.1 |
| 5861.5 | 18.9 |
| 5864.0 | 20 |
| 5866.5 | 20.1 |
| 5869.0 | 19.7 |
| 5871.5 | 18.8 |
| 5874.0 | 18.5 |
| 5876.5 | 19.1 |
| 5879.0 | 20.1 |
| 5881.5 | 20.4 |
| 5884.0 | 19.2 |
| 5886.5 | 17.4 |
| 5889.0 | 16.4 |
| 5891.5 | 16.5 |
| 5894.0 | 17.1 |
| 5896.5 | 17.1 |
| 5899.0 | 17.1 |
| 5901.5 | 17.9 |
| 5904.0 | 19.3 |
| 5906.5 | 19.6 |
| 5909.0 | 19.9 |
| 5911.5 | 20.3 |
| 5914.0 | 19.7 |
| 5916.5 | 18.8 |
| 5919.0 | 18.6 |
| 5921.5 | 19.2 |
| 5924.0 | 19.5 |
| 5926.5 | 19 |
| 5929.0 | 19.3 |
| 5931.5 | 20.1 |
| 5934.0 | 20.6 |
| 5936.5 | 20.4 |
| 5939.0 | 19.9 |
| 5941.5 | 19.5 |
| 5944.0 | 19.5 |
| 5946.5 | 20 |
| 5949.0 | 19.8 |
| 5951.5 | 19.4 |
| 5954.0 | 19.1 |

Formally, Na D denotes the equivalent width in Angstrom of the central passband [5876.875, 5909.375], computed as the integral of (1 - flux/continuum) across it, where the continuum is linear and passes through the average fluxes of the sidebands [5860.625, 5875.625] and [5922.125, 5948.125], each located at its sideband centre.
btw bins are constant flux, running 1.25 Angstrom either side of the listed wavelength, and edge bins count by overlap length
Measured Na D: 2.02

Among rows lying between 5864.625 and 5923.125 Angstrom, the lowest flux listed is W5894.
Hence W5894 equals 16.4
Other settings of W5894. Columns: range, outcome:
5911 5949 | 18.6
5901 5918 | 17.9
